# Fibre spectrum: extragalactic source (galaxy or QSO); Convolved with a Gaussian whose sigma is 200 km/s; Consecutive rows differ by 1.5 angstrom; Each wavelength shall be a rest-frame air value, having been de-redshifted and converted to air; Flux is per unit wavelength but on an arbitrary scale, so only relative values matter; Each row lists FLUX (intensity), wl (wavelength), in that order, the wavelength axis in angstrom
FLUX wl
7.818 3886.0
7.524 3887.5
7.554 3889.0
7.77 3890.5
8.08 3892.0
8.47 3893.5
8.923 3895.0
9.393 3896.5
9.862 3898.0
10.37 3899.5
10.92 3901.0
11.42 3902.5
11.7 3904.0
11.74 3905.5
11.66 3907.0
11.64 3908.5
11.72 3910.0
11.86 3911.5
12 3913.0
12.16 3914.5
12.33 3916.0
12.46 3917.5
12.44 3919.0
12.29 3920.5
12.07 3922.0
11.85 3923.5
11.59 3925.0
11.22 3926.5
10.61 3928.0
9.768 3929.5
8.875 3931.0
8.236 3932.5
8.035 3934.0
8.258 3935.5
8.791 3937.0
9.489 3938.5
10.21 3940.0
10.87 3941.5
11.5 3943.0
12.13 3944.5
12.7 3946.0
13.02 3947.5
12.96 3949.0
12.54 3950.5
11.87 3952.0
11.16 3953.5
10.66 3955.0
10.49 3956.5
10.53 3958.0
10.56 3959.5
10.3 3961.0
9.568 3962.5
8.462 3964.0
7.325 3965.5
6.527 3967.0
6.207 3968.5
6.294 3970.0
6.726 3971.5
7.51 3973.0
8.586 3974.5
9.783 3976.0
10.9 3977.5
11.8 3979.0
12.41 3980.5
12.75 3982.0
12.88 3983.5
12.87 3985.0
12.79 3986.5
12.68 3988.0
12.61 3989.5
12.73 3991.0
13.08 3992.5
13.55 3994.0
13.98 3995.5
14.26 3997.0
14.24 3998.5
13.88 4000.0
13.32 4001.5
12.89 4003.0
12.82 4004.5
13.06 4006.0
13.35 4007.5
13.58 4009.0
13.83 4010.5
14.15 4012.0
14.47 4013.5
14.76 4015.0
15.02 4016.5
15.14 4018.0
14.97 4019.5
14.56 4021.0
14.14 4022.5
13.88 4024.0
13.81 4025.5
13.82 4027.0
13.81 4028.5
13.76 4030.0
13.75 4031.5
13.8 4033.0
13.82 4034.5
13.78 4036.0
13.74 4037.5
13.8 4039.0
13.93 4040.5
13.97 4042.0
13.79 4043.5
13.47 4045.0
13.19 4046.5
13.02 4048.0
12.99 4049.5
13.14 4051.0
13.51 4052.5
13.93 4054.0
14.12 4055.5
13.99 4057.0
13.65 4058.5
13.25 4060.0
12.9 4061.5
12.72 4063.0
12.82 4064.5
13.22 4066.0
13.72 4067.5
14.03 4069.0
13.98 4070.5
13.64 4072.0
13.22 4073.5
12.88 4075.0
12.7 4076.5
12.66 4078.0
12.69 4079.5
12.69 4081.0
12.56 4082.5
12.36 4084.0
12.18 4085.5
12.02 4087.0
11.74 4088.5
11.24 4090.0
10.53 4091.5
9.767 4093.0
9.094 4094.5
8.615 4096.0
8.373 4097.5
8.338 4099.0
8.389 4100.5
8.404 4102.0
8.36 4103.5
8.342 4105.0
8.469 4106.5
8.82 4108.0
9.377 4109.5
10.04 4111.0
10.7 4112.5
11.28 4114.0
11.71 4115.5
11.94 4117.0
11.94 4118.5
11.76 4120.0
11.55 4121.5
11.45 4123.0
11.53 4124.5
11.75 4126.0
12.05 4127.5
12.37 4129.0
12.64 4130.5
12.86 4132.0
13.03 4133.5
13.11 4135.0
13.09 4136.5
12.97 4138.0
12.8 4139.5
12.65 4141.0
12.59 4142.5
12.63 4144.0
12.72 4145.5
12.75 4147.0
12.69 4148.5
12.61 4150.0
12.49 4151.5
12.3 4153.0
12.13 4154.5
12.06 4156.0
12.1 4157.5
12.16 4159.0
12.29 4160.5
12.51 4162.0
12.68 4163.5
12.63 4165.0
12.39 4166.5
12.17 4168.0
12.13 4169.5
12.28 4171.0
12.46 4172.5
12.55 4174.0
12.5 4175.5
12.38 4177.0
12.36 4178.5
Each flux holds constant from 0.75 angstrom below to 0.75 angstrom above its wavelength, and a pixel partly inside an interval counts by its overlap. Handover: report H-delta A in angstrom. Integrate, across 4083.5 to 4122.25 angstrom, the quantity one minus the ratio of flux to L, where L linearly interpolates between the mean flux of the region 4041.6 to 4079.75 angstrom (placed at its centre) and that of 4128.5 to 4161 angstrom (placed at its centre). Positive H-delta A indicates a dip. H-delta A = 8.3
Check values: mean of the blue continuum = 13.4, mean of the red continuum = 12.6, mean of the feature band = 10.2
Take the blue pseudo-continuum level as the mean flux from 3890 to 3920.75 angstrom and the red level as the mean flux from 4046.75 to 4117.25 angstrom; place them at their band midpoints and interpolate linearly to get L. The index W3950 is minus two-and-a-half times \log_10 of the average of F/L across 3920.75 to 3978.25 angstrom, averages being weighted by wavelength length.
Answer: 0.12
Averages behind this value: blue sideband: 10.9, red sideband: 11.7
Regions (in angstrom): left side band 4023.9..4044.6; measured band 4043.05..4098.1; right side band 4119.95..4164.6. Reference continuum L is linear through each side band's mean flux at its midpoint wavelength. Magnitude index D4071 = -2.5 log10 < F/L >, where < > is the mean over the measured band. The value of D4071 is 0.067 mag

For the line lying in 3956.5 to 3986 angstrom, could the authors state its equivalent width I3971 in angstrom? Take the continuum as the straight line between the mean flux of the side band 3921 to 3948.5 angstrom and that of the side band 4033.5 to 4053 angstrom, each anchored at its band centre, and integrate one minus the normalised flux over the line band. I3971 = 5.0 angstrom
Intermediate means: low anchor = 10.6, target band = 9.63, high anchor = 13.6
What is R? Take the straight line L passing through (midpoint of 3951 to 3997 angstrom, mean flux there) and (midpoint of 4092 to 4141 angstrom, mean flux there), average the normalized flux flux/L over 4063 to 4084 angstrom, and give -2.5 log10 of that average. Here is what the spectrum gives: -0.21 mag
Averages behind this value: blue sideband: 10.7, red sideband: 10.8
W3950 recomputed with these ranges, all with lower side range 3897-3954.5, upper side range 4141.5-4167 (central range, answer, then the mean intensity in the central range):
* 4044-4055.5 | -0.131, 13.4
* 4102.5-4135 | 0.111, 11.1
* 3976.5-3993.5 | -0.089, 12.5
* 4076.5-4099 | 0.088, 11.1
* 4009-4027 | -0.225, 14.4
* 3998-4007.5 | -0.153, 13.3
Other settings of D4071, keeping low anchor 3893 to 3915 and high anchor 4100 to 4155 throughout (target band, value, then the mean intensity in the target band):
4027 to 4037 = -0.22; 13.8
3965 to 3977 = 0.44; 7.44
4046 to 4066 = -0.17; 13.3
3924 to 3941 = 0.15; 9.61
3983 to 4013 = -0.19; 13.3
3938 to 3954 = -0.06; 11.7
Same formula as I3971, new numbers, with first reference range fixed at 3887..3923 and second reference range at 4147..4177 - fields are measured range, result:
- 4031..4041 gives -1.9 angstrom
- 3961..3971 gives 3.2 angstrom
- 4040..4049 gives -1.5 angstrom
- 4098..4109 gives 3.2 angstrom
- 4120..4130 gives 0.3 angstrom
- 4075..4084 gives -0.6 angstrom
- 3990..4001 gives -2.3 angstrom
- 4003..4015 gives -2.4 angstrom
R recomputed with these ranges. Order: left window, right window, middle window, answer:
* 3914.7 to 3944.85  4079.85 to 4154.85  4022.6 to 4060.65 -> -0.23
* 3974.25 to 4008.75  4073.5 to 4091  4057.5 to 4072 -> -0.08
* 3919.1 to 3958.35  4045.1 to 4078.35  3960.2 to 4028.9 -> -0.01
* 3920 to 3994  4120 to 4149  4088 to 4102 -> 0.26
